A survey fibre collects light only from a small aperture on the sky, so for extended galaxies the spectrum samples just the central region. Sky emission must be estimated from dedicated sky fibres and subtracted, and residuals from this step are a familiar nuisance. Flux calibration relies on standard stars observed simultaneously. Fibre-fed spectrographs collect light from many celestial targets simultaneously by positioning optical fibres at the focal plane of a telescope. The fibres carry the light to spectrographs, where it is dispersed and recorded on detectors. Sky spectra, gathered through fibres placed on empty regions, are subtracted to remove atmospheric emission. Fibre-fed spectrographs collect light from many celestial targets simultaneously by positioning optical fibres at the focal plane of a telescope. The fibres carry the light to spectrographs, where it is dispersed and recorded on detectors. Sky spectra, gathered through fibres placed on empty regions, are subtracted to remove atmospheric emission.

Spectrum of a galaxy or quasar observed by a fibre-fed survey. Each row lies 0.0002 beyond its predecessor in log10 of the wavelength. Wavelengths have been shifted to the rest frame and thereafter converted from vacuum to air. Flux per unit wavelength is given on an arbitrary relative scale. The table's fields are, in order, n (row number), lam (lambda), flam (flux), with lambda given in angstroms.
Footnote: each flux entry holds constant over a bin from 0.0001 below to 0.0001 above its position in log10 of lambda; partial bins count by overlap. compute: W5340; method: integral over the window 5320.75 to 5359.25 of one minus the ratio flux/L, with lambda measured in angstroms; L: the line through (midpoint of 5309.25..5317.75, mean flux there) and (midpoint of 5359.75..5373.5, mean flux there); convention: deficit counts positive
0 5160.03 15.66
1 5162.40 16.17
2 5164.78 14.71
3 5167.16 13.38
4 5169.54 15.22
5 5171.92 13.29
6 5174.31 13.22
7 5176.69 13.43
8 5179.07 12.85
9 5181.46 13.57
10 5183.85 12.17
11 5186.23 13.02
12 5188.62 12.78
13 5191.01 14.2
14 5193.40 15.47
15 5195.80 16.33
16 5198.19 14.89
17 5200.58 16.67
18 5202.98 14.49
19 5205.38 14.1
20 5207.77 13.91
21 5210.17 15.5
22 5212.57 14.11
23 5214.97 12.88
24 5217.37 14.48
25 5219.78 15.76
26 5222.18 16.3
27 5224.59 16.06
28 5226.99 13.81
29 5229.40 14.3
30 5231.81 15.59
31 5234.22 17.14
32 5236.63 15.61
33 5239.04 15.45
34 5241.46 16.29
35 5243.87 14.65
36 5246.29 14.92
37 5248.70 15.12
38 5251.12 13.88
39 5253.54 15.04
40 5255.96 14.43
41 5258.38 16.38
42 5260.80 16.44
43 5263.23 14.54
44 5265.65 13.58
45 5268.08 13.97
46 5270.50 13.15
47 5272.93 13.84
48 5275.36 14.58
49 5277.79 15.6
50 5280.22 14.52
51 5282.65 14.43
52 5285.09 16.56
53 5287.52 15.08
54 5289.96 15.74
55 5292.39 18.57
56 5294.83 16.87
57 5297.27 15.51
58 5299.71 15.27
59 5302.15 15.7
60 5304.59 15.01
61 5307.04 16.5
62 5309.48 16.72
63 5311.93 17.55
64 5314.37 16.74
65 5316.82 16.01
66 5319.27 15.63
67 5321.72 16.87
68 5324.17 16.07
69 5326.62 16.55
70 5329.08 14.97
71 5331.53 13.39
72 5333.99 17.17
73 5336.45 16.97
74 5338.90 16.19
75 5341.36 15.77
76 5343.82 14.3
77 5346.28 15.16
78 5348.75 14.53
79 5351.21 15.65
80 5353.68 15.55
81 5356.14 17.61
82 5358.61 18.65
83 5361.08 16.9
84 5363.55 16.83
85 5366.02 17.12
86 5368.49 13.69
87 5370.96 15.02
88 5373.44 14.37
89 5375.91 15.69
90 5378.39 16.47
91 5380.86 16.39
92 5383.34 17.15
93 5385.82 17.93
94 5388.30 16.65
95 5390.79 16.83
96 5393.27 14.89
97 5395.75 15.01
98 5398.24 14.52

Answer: 0.9 angstroms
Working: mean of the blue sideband 16.8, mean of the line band 15.9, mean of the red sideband 15.8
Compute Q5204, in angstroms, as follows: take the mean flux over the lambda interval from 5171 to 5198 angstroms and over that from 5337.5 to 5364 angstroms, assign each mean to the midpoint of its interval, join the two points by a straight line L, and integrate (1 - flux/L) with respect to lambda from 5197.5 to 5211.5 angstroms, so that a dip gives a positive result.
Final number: -0.9 angstroms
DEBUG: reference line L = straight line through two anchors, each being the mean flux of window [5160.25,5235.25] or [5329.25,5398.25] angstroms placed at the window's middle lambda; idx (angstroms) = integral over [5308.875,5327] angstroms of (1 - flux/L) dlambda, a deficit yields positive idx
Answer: -1.11 angstroms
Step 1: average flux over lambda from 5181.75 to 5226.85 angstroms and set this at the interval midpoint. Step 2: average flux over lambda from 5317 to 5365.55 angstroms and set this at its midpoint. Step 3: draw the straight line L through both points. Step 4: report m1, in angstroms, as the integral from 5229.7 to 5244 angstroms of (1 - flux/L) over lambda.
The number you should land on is -0.81 angstroms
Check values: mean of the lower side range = 14.6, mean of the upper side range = 16.1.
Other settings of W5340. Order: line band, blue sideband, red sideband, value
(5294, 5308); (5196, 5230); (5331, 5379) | -0.3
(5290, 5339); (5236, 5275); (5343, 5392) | -2.2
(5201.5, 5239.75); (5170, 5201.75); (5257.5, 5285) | -1.8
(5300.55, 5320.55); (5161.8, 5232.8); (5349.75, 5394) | -0.7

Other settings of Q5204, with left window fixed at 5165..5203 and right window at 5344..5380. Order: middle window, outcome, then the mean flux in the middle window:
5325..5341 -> -0.3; 15.9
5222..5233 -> -0.5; 15.1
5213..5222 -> -0.1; 14.6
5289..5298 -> -0.9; 16.8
